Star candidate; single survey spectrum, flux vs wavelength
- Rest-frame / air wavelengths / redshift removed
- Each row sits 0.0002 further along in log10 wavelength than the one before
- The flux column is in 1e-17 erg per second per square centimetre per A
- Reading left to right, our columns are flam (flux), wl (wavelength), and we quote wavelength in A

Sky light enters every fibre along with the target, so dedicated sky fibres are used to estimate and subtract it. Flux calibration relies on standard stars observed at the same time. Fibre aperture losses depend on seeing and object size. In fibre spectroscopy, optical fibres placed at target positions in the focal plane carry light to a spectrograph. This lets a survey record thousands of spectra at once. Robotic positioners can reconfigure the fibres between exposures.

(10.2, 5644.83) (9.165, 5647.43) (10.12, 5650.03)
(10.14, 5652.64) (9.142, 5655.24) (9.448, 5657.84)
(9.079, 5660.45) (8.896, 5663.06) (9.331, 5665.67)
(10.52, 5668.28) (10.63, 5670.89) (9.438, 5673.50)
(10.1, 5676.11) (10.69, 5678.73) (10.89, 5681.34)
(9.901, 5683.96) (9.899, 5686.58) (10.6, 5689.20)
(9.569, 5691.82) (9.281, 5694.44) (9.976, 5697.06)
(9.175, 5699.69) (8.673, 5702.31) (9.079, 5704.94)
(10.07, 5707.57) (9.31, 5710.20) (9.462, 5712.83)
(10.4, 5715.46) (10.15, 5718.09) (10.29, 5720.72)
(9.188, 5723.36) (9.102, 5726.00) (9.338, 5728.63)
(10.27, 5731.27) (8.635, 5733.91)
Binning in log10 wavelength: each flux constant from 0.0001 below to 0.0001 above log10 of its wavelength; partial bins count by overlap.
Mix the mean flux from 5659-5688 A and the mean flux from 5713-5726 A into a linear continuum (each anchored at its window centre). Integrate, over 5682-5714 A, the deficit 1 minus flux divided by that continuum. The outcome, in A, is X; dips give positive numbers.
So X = 0.94 A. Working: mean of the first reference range 9.94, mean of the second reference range 9.87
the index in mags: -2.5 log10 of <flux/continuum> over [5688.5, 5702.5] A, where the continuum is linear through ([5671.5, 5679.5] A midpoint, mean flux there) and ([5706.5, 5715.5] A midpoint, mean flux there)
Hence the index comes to 0.03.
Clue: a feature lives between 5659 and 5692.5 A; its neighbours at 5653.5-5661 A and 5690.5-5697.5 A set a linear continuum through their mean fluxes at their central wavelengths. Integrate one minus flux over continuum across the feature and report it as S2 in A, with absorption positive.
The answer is -1.9 A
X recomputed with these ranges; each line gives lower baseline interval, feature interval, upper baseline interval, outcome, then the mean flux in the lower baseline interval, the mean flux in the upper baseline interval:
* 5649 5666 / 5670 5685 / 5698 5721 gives -1.2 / 9.44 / 9.6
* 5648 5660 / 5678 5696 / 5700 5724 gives -0.9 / 9.63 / 9.62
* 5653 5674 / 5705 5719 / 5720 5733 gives -0.3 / 9.59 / 9.57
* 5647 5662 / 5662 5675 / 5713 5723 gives -0.2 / 9.52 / 10.1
